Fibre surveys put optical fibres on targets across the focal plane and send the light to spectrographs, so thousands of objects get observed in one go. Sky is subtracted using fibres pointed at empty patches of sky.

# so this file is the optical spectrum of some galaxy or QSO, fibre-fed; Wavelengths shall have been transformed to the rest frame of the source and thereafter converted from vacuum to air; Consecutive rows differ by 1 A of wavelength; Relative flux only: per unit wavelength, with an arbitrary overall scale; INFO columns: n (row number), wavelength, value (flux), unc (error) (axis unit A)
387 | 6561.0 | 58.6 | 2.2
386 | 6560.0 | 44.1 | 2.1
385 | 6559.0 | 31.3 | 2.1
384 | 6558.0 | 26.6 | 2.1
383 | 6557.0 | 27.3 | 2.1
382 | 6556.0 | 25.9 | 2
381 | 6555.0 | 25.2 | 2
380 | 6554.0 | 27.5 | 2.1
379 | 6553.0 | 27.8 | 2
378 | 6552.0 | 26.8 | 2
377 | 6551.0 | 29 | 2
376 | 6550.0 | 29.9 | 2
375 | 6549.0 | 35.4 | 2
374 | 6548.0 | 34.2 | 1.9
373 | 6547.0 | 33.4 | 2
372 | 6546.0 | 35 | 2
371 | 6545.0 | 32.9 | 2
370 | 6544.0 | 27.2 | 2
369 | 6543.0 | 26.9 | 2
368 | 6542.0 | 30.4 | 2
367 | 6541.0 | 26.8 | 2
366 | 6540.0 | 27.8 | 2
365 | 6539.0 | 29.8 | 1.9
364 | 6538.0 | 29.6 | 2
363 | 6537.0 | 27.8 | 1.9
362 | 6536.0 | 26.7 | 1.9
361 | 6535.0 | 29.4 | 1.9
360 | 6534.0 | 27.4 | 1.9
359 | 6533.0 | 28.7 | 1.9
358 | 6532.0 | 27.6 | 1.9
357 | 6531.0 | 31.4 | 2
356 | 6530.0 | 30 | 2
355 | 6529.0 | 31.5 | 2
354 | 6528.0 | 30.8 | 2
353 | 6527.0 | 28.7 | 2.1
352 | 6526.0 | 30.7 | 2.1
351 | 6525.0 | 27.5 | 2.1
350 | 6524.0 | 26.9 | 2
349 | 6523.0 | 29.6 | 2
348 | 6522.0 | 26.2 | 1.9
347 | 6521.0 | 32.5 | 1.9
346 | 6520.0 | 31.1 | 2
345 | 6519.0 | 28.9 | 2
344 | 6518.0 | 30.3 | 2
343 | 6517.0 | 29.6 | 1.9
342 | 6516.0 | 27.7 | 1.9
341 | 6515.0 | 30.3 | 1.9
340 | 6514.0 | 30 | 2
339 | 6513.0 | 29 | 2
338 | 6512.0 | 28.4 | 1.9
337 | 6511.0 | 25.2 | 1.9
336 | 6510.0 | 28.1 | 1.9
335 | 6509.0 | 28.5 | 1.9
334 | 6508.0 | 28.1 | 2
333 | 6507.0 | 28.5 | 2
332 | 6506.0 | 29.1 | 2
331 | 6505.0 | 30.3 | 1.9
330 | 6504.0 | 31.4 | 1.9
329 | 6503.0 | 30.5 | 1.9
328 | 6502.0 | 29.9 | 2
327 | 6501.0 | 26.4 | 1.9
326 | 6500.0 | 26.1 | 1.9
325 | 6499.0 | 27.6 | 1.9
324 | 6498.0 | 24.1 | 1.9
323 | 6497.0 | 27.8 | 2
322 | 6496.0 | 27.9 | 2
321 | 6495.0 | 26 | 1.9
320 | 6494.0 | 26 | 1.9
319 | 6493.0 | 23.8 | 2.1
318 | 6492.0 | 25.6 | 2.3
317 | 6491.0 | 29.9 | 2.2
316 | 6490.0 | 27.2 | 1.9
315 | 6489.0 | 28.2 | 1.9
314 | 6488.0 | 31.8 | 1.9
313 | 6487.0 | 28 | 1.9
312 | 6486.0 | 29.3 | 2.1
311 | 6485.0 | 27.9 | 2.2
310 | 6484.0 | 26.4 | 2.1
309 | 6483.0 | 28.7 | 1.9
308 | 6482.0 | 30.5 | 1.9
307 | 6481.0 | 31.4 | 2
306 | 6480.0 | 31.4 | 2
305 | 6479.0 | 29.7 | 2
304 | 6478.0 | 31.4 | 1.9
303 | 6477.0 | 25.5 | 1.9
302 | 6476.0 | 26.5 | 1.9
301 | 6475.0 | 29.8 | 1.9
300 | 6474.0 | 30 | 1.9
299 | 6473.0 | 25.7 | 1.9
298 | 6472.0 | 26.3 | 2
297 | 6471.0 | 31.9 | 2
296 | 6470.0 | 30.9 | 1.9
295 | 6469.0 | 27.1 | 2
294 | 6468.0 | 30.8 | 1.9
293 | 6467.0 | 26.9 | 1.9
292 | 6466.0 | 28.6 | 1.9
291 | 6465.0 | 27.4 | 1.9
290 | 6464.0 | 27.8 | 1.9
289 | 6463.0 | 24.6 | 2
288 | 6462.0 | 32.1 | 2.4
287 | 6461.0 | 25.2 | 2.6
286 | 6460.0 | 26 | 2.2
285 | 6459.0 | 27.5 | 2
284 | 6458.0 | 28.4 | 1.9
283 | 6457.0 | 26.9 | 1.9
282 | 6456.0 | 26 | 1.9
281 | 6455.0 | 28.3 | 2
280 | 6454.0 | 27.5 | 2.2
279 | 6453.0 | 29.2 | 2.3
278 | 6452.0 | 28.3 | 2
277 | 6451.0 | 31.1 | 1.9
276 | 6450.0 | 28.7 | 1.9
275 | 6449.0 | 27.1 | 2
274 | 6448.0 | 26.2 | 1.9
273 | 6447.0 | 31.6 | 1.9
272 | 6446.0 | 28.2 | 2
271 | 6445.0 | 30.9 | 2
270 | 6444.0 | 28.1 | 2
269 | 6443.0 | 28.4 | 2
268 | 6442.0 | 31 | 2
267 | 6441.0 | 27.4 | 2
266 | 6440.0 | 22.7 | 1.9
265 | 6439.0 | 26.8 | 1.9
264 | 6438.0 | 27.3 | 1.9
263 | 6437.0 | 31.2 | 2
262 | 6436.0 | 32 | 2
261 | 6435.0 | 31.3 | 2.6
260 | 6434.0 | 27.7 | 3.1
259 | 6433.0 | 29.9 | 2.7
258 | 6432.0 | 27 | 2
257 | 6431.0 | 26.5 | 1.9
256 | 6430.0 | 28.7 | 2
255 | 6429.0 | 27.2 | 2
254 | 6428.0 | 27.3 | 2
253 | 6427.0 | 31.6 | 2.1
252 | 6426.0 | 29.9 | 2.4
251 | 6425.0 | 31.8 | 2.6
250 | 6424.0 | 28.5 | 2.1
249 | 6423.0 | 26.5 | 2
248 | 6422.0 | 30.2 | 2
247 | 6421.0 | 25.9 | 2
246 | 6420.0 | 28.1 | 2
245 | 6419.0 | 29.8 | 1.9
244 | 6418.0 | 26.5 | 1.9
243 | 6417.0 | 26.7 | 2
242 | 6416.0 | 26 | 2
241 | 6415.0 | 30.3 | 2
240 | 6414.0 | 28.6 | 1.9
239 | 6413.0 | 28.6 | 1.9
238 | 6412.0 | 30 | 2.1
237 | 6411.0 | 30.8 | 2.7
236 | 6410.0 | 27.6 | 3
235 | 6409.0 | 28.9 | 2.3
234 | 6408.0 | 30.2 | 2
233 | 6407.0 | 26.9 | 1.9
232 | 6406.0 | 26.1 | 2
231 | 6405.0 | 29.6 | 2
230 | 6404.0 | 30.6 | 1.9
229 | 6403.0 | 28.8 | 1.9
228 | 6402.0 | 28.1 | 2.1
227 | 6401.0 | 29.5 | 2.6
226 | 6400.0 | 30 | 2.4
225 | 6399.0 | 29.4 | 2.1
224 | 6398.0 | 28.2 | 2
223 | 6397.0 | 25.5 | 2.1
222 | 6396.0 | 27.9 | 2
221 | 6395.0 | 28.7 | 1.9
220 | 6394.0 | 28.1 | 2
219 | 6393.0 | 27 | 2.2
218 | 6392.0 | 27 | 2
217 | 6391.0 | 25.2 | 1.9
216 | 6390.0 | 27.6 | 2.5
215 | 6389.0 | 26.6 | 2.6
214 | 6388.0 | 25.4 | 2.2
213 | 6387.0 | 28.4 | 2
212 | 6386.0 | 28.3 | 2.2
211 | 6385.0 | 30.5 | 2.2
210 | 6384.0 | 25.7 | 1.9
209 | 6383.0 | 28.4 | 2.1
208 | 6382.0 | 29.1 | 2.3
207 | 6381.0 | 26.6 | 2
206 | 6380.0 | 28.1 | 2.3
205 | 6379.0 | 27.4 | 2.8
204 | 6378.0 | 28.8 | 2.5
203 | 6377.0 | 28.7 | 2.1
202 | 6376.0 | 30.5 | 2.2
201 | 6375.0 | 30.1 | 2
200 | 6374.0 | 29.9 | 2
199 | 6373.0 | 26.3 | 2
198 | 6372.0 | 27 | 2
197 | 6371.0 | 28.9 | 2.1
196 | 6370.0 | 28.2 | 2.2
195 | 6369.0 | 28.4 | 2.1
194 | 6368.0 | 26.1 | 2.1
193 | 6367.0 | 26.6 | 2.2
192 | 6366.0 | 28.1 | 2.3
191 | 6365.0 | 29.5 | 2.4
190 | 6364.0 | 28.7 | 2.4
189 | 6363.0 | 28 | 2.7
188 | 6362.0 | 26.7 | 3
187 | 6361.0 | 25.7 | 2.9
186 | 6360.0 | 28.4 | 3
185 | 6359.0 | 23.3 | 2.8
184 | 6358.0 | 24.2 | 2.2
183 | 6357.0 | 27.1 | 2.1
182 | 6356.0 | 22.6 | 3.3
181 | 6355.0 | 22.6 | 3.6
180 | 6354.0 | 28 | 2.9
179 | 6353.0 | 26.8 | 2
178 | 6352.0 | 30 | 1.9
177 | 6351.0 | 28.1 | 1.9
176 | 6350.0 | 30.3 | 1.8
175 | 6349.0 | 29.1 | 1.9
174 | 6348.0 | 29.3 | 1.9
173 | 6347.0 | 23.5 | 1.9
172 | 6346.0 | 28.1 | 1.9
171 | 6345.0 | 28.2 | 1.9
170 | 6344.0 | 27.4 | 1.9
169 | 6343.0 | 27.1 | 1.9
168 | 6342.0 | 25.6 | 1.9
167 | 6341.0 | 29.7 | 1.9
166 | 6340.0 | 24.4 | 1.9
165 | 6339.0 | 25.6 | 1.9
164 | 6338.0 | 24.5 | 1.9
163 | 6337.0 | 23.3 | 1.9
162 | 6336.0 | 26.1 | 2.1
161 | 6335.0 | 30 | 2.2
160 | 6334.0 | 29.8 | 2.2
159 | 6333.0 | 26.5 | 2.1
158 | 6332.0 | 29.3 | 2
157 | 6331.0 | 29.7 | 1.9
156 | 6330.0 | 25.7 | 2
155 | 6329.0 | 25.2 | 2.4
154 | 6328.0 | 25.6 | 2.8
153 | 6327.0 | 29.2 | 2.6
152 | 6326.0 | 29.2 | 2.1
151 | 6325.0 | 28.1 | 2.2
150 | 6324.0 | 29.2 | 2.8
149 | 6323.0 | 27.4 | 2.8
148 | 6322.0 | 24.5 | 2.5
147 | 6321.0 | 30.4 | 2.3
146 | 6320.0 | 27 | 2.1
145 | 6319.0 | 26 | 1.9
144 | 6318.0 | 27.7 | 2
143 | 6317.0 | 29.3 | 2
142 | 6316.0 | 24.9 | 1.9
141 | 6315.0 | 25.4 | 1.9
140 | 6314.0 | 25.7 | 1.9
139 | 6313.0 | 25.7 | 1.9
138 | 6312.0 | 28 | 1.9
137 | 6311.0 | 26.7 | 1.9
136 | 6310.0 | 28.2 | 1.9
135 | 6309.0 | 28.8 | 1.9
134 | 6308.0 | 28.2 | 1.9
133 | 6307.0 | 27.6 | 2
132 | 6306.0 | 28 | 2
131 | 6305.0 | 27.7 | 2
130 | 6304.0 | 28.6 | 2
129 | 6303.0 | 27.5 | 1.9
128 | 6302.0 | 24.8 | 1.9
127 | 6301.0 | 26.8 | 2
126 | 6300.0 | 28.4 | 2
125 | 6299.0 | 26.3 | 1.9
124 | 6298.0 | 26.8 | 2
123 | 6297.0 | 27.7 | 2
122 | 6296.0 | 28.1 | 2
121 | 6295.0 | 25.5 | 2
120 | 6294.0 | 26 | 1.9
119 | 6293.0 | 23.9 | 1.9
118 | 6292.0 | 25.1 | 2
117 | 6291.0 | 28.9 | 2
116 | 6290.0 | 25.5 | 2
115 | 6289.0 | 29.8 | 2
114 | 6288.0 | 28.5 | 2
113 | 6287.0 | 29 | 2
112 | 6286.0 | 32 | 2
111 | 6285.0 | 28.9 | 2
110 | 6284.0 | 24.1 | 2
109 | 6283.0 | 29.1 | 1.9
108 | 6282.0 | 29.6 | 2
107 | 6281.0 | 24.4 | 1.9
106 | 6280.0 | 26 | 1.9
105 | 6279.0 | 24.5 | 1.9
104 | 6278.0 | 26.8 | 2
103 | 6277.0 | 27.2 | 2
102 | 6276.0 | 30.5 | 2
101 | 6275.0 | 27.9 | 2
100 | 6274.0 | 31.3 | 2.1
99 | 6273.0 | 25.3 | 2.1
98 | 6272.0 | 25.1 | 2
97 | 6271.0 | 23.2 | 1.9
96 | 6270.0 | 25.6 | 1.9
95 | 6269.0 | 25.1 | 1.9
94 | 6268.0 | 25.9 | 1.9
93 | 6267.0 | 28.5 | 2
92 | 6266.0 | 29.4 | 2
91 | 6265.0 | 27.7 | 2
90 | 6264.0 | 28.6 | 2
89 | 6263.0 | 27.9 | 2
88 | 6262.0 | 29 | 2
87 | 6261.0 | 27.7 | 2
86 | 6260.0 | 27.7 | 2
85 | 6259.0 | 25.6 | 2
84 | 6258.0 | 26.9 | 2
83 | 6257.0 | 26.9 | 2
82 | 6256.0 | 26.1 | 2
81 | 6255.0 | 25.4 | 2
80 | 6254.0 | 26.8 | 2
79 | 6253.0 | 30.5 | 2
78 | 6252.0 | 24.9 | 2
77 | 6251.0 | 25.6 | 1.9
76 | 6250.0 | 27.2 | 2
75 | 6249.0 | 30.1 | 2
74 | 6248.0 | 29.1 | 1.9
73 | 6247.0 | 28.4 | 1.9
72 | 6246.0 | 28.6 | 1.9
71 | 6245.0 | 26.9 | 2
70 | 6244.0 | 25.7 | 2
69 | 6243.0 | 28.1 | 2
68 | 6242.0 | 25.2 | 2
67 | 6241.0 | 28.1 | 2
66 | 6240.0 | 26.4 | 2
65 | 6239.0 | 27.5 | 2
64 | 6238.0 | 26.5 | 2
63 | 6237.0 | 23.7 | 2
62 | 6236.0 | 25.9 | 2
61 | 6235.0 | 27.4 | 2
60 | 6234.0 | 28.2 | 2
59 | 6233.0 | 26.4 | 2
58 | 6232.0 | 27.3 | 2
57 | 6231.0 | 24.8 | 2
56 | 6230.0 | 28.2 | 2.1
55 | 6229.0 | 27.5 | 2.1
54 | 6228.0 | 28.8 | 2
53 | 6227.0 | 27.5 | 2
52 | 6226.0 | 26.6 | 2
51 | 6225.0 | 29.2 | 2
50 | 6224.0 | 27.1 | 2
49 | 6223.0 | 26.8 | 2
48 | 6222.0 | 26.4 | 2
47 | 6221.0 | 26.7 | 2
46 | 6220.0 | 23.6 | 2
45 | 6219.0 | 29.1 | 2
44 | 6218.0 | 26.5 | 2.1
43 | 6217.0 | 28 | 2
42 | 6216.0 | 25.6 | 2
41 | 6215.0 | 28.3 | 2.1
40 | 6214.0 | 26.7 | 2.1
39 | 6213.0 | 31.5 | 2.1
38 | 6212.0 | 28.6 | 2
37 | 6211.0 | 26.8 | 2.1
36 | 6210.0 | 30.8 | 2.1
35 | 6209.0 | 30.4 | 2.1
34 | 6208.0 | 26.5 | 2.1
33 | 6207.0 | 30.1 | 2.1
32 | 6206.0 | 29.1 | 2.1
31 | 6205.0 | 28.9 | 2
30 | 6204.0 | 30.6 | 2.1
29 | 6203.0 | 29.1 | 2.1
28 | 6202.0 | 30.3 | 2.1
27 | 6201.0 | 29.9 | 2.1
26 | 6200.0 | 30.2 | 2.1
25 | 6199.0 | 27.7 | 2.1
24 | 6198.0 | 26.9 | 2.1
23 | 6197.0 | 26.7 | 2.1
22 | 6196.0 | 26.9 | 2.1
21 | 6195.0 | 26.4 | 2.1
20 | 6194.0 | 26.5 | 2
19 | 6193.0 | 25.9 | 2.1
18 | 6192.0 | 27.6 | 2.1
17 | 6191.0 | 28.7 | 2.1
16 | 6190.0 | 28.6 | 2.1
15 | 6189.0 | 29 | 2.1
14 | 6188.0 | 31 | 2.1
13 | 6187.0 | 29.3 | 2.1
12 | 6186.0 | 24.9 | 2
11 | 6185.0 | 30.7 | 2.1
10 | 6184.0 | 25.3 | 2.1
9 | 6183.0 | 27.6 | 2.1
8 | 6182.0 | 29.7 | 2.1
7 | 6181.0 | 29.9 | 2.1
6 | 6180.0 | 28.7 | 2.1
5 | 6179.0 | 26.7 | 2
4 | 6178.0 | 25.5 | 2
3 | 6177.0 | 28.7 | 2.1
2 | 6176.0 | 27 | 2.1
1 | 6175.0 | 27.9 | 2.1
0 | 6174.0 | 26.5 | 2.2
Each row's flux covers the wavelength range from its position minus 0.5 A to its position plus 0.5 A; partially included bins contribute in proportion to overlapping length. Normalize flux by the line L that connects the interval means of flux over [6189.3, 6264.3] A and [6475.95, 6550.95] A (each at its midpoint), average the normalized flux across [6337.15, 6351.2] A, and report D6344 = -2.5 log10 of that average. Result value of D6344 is 0.04 mag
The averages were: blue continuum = 27.6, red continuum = 29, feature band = 27.1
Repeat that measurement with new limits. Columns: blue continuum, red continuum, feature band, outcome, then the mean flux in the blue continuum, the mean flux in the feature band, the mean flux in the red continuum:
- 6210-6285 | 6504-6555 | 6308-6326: 0.02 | 27.2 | 27.3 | 29.3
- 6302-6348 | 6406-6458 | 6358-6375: 0.01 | 27.2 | 27.5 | 28.5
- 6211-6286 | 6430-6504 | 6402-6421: -0.02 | 27.2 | 28.5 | 28.2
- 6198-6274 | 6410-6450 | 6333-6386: 0.03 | 27.5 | 27.4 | 28.6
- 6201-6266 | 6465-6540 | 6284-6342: 0.03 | 27.6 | 27.3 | 28.6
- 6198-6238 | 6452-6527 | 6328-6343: 0.05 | 27.8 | 26.8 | 28.4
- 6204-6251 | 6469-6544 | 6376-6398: 0.02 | 27.6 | 27.7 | 28.6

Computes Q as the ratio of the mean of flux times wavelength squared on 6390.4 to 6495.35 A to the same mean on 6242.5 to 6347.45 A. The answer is 1.09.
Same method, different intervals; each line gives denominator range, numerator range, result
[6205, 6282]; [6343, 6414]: 1.06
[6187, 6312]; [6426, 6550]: 1.13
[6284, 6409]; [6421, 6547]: 1.09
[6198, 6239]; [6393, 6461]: 1.09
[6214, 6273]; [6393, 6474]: 1.12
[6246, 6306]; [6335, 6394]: 1.03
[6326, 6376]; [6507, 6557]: 1.13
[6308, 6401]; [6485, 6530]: 1.09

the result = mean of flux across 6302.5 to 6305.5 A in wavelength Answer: 27.9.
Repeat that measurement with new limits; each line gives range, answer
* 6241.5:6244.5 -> 26.3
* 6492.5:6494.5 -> 24.9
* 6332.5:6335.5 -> 28.8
